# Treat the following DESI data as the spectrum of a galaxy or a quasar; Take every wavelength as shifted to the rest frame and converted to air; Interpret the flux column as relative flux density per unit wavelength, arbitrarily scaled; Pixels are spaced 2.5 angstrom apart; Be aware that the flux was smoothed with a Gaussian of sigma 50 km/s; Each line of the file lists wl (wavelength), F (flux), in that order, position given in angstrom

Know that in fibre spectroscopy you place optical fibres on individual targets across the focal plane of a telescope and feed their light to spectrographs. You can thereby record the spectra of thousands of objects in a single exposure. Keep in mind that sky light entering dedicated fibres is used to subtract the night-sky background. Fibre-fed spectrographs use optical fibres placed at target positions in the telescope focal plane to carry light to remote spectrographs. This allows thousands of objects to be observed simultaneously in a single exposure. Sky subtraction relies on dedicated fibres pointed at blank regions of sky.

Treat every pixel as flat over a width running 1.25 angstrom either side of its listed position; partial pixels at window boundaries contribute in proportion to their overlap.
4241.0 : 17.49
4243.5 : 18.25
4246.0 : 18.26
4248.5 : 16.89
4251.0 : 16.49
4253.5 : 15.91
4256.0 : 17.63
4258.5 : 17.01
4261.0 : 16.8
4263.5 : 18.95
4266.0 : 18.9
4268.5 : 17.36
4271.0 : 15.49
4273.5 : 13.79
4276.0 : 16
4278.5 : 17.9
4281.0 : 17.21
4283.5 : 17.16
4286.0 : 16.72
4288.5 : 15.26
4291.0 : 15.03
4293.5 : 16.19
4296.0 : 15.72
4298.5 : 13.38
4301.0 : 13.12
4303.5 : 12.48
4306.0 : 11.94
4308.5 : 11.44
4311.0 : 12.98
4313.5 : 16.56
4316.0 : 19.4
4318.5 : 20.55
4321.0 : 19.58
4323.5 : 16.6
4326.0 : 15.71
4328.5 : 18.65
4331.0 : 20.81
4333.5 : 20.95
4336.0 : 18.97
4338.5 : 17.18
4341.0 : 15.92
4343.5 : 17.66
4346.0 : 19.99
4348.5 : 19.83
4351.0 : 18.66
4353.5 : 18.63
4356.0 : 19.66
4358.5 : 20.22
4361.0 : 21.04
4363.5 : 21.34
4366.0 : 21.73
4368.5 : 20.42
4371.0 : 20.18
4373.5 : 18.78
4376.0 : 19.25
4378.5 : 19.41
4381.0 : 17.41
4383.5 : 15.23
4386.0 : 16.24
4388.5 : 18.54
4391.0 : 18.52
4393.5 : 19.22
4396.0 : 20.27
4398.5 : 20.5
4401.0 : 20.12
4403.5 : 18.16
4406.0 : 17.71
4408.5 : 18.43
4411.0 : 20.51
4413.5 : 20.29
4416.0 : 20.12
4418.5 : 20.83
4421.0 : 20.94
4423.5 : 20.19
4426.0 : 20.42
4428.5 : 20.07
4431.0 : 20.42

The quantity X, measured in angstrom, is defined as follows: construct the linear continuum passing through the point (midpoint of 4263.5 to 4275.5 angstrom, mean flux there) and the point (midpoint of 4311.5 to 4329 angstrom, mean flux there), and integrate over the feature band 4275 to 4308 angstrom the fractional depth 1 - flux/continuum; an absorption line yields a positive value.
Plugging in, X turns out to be 3.86 angstrom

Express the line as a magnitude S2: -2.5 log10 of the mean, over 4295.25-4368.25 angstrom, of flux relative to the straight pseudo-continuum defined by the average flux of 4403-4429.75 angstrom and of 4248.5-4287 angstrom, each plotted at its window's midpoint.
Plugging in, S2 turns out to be 0.03 mag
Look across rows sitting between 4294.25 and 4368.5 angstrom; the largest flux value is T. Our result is 21.73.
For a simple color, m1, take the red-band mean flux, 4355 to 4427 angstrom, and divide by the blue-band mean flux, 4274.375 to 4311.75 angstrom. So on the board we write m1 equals 1.3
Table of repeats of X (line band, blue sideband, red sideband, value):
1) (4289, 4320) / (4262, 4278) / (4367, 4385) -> 4.4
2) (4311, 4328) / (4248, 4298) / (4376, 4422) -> -0.2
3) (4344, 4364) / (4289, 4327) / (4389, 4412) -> -2.9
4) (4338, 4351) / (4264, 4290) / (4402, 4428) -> 0.0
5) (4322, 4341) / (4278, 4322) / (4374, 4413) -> -1.8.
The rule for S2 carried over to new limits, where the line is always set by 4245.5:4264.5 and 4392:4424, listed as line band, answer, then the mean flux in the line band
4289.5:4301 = 0.199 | 14.9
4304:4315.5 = 0.313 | 13.6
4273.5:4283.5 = 0.059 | 16.6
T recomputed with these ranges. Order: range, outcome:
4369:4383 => 20.18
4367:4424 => 20.94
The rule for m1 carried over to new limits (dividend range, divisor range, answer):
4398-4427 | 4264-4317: 1.28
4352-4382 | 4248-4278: 1.18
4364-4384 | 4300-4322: 1.26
